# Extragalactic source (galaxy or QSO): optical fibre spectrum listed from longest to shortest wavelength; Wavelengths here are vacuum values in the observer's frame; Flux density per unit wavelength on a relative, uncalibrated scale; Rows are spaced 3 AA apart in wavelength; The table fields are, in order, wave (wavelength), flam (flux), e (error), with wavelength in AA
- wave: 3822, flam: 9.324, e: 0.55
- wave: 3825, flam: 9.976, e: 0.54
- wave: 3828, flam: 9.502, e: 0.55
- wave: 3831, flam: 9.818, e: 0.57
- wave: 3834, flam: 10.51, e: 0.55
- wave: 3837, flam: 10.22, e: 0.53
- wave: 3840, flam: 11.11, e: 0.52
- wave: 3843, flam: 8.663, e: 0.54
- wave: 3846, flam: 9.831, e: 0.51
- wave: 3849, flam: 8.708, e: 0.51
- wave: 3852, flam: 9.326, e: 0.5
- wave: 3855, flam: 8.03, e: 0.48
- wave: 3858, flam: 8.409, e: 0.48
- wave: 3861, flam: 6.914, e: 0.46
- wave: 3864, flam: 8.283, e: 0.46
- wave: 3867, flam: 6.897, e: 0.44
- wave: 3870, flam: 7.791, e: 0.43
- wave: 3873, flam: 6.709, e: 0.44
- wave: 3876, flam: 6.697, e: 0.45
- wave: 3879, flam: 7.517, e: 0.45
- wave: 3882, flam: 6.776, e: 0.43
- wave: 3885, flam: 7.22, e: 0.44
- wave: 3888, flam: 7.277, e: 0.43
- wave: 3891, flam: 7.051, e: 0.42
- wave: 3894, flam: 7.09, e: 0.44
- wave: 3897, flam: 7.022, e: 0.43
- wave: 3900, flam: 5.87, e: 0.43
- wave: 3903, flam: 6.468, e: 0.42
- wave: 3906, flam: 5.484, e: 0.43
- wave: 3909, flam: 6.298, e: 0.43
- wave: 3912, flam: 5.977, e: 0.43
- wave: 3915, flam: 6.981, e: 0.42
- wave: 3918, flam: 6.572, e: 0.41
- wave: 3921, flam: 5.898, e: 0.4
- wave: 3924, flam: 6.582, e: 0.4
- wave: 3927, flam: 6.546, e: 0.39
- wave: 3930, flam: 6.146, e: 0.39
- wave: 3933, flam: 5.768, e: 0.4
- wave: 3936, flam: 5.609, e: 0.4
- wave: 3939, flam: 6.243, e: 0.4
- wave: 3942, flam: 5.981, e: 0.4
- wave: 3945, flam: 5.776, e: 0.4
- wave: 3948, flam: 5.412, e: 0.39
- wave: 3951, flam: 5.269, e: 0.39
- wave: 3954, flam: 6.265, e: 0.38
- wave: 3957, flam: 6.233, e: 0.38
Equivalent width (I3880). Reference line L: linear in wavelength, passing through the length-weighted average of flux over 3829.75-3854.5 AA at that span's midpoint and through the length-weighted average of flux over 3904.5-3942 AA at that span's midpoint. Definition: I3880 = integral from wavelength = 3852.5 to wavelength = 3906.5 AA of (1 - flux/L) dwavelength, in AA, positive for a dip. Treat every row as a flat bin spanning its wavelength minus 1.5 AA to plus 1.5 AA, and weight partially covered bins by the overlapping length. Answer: 6.1 AA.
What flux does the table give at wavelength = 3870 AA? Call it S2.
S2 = 7.791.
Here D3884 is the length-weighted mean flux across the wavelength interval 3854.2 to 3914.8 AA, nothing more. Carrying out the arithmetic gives 6.98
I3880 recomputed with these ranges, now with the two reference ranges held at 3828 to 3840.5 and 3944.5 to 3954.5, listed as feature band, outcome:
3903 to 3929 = 2.4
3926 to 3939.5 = 0.5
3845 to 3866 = 2.2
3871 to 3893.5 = 3.4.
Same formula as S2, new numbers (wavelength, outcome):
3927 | 6.546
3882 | 6.776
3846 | 9.831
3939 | 6.243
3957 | 6.233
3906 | 5.484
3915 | 6.981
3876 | 6.697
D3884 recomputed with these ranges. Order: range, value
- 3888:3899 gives 7.03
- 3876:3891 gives 7.13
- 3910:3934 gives 6.32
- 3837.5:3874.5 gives 8.44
